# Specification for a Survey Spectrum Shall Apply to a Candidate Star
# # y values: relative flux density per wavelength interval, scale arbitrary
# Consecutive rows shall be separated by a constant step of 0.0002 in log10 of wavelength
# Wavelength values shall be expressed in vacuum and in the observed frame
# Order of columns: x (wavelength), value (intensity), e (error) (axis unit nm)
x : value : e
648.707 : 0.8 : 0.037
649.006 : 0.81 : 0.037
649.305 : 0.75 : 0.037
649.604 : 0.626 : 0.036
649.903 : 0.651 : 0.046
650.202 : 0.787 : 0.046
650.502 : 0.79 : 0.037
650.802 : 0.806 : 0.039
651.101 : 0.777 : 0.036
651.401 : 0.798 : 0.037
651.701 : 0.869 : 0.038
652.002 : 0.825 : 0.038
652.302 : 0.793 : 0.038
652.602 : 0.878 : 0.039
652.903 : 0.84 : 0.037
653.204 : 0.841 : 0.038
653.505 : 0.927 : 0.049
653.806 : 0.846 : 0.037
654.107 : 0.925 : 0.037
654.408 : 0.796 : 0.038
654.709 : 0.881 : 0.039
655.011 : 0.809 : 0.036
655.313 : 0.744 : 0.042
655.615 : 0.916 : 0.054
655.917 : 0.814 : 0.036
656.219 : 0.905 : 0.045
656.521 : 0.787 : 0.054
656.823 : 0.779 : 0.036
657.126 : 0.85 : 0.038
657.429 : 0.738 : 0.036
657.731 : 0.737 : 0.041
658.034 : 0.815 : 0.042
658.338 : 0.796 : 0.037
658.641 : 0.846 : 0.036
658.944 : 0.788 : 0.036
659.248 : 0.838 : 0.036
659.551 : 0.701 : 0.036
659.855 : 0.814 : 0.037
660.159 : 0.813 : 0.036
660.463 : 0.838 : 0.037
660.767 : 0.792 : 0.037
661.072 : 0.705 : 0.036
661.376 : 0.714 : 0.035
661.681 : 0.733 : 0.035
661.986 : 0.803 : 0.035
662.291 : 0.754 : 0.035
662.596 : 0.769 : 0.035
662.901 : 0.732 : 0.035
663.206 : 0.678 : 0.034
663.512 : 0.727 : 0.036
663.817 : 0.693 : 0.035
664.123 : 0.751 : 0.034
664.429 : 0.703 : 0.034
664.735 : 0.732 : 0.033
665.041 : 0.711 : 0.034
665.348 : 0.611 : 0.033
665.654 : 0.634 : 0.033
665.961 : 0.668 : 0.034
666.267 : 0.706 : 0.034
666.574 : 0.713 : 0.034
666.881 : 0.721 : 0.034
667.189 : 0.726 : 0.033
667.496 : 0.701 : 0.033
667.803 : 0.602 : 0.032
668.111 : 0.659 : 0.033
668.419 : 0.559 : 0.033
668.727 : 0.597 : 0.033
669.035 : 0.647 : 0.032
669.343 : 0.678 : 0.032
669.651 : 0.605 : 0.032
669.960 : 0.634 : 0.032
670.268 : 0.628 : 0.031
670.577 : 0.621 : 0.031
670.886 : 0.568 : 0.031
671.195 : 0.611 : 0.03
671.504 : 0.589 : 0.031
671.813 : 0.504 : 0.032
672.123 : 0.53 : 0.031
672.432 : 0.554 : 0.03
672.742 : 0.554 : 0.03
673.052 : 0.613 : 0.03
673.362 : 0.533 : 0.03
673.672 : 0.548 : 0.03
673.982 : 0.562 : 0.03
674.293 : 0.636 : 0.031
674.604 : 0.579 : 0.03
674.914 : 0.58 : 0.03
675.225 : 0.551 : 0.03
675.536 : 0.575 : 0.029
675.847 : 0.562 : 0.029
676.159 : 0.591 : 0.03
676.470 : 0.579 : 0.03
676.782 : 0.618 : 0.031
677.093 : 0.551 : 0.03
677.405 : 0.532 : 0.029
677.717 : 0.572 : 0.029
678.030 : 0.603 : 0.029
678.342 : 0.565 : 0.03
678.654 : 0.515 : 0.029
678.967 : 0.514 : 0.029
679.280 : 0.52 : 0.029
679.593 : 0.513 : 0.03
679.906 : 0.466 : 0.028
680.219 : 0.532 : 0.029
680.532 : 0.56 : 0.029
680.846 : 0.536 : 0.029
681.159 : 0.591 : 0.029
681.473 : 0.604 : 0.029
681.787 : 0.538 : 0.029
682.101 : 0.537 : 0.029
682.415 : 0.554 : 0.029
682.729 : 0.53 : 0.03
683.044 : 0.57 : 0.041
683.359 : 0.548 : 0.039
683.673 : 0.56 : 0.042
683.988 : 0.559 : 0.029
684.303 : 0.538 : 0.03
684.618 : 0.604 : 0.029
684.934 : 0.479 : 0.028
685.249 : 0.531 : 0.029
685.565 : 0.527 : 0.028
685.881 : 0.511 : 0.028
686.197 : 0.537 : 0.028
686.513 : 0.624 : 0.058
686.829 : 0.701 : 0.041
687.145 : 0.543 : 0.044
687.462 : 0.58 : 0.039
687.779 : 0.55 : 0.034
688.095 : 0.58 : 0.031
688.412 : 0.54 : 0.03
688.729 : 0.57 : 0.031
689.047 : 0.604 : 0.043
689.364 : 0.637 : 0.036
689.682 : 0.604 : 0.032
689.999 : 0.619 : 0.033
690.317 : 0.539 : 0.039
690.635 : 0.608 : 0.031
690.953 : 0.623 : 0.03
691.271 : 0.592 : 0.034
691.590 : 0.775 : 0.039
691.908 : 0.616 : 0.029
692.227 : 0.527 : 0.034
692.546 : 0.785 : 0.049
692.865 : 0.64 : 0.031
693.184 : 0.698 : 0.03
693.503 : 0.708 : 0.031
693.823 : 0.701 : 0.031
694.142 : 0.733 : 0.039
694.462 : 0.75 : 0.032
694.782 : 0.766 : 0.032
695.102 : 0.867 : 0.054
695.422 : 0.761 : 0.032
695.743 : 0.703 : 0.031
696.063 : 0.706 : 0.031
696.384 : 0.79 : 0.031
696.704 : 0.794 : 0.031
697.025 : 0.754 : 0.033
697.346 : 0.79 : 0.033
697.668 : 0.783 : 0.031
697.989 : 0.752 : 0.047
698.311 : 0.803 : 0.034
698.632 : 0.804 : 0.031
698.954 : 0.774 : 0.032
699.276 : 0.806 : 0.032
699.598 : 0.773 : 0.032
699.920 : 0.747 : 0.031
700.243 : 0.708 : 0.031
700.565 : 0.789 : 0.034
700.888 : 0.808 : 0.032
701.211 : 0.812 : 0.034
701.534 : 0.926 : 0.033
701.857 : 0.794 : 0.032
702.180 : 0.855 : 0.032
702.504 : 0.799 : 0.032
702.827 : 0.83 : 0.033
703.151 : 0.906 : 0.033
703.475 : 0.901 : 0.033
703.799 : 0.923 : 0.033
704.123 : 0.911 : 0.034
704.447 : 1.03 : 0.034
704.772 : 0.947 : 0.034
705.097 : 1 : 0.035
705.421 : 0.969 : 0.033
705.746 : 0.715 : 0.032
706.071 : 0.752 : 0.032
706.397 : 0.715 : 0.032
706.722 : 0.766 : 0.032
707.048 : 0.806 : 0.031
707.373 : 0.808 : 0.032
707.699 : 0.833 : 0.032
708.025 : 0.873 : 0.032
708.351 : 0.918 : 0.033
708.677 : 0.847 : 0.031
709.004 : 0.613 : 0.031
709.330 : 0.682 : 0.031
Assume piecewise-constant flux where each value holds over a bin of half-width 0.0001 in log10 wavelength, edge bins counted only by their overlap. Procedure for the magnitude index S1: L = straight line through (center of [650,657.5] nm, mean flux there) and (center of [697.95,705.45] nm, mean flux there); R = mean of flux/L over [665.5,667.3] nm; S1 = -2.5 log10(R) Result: 0.20 mag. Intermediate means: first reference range 0.829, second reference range 0.848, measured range 0.694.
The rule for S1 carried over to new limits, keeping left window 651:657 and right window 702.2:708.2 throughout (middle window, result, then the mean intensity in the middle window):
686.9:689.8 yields 0.42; 0.582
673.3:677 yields 0.42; 0.577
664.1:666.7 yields 0.22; 0.689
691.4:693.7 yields 0.25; 0.677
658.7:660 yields 0.07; 0.79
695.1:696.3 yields 0.15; 0.747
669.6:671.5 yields 0.35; 0.61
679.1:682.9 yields 0.49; 0.54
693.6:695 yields 0.16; 0.741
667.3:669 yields 0.32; 0.628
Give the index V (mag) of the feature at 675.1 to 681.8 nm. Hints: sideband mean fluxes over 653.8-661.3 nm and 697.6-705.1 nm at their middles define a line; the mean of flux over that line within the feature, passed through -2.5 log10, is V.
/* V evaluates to 0.429 mag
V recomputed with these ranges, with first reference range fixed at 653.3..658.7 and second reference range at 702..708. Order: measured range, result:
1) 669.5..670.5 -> 0.32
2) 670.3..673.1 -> 0.41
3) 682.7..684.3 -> 0.46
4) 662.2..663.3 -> 0.13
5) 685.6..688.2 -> 0.42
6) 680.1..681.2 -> 0.46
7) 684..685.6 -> 0.49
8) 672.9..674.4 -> 0.41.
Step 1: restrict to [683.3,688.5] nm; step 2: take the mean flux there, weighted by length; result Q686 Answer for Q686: 0.56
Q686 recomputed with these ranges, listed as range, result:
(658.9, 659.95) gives 0.783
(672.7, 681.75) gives 0.56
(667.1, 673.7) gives 0.603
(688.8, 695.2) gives 0.666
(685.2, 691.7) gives 0.59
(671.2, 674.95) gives 0.567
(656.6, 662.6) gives 0.781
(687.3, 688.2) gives 0.569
